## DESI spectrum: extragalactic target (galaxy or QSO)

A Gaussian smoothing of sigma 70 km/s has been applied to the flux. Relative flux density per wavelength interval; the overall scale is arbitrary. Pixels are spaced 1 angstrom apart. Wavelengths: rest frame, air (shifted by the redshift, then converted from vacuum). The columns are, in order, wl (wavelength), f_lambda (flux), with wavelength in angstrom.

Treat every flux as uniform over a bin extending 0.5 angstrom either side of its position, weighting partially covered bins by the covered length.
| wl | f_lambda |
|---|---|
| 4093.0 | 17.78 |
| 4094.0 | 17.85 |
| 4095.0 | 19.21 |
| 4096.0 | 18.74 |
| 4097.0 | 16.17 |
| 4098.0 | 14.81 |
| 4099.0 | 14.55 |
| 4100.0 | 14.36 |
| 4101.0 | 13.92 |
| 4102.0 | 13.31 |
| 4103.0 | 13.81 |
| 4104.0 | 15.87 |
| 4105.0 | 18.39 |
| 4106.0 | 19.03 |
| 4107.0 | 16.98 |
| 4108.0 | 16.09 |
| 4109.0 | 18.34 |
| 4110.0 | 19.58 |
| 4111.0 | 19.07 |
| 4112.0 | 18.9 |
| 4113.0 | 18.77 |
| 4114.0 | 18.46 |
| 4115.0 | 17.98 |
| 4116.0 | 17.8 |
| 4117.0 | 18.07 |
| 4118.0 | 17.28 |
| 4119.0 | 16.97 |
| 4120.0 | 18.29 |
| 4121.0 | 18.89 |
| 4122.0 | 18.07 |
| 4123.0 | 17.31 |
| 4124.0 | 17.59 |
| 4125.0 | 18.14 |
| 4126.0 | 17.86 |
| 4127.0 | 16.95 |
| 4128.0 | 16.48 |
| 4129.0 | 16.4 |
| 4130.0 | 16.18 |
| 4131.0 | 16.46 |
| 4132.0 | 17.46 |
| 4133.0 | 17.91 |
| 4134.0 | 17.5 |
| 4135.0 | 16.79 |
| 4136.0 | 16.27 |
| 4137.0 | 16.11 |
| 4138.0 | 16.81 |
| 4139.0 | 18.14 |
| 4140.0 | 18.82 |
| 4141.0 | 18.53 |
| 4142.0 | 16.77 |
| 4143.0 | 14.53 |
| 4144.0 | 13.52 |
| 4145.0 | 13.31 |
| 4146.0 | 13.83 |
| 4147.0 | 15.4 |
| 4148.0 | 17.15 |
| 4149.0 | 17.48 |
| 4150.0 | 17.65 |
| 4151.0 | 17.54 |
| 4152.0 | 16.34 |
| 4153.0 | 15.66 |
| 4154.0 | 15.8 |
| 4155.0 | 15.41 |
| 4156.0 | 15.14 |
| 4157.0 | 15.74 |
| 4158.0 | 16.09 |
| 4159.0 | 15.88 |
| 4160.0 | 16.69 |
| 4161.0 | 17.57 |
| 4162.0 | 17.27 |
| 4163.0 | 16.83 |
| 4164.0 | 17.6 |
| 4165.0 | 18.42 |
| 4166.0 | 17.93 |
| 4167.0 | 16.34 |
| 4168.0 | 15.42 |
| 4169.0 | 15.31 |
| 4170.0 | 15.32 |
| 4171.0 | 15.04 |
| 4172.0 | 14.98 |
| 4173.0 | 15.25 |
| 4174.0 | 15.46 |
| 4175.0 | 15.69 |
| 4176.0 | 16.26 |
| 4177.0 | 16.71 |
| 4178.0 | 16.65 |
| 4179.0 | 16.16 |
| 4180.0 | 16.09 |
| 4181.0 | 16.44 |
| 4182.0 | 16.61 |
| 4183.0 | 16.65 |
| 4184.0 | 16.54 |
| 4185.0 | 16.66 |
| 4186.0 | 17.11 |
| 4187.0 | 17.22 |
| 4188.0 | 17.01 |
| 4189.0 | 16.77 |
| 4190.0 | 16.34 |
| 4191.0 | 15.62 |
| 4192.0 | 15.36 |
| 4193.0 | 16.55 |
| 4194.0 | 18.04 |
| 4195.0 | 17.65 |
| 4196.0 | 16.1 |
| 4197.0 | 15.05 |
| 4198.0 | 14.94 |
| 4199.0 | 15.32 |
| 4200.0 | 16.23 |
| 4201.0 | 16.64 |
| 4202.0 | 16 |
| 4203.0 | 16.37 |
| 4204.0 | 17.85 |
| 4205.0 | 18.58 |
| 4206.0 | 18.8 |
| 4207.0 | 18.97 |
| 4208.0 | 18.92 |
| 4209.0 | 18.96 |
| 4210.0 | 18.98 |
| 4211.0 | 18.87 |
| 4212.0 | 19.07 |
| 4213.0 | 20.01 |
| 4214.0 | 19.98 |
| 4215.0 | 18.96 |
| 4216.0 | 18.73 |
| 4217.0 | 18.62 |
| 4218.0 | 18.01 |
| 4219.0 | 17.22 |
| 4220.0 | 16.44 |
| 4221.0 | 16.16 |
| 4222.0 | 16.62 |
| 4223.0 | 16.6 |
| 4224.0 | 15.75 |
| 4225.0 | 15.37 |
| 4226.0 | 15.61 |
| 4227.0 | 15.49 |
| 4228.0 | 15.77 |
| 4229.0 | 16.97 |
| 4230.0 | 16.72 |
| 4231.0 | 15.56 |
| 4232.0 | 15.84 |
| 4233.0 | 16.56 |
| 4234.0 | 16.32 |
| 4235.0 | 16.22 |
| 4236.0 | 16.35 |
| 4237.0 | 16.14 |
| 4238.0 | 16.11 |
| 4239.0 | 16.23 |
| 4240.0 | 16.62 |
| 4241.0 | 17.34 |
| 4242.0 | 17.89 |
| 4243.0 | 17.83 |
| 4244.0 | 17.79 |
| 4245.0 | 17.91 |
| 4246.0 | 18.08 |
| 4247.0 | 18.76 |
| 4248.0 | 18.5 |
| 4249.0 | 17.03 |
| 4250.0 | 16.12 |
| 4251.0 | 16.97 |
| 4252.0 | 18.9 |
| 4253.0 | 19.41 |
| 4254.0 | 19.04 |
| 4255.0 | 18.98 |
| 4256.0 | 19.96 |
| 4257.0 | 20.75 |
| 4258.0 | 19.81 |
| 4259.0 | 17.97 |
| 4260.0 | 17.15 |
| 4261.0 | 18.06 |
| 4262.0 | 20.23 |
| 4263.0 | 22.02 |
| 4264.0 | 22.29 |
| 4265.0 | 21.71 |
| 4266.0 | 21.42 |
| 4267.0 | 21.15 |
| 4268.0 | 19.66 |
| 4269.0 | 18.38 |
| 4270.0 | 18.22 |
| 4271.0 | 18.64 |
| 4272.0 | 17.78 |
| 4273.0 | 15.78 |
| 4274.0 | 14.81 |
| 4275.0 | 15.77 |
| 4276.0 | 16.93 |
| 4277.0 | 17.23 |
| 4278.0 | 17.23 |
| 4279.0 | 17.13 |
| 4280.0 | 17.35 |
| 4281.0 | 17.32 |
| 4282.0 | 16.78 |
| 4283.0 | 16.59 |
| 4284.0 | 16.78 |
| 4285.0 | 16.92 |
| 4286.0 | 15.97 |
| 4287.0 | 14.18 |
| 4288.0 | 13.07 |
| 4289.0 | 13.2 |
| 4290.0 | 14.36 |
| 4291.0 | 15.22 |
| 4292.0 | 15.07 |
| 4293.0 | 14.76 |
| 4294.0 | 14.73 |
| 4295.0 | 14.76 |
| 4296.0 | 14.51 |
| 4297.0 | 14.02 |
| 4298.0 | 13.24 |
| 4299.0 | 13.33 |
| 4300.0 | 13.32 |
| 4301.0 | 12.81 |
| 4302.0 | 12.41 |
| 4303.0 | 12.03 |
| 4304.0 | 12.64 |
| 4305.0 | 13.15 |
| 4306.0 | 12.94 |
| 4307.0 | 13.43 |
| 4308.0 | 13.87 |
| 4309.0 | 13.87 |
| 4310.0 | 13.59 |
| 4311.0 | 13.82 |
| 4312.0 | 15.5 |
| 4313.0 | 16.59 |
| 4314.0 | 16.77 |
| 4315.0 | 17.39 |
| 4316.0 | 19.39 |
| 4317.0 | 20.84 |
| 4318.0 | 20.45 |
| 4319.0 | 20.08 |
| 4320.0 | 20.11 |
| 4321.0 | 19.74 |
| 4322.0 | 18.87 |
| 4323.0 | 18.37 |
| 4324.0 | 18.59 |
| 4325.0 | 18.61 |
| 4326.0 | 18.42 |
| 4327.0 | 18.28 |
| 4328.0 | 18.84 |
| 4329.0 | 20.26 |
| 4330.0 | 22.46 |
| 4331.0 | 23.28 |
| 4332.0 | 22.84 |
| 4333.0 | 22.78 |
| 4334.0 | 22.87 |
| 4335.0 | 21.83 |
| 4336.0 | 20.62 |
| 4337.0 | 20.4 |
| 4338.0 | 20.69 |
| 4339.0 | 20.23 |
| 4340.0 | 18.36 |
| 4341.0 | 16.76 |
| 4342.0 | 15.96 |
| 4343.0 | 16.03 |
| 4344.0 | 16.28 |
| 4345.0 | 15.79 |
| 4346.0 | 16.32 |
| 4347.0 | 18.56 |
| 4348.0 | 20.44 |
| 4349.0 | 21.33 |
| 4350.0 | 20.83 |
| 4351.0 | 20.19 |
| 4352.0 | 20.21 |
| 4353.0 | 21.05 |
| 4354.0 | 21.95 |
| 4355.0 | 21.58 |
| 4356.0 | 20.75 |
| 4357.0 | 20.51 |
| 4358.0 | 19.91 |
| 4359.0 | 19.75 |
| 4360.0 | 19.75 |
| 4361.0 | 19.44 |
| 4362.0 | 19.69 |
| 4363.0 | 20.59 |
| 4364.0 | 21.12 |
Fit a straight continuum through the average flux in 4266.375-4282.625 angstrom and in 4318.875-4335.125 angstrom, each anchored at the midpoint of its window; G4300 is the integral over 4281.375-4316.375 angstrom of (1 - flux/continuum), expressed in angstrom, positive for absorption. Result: 7.9 angstrom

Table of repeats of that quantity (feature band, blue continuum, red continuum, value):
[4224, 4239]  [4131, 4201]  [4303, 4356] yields 1.0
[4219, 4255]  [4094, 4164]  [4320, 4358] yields 2.8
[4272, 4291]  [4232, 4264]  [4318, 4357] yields 2.7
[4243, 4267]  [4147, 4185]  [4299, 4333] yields -3.3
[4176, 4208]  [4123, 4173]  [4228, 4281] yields 0.7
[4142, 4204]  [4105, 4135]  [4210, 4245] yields 4.4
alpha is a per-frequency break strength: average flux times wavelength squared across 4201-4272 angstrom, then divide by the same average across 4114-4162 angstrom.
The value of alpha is 1.1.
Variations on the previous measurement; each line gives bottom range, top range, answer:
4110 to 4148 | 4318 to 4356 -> 1.27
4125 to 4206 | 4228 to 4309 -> 1.06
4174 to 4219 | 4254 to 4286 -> 1.11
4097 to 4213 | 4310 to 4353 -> 1.24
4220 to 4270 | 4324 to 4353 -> 1.15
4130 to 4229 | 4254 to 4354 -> 1.12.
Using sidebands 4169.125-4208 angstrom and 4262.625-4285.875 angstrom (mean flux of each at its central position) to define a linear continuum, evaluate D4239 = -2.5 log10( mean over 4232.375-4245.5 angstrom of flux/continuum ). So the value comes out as 0.04 mag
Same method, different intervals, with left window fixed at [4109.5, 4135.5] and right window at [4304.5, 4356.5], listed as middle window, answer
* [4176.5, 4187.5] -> 0.09 mag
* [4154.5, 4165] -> 0.09 mag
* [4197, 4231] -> 0.05 mag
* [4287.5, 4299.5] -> 0.29 mag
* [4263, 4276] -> -0.03 mag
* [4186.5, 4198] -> 0.10 mag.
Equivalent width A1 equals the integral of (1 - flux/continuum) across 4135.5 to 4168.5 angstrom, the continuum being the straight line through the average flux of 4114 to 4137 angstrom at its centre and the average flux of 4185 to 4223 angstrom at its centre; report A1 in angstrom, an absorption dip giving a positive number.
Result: 1.8 angstrom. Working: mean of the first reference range 17.4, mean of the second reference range 17.4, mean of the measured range 16.4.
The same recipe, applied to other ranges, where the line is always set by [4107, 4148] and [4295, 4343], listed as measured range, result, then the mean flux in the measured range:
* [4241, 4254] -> -0.5 angstrom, 18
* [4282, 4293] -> 1.4 angstrom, 15.2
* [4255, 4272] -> -2.4 angstrom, 19.8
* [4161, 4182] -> 1.1 angstrom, 16.3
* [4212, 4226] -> -0.2 angstrom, 17.6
